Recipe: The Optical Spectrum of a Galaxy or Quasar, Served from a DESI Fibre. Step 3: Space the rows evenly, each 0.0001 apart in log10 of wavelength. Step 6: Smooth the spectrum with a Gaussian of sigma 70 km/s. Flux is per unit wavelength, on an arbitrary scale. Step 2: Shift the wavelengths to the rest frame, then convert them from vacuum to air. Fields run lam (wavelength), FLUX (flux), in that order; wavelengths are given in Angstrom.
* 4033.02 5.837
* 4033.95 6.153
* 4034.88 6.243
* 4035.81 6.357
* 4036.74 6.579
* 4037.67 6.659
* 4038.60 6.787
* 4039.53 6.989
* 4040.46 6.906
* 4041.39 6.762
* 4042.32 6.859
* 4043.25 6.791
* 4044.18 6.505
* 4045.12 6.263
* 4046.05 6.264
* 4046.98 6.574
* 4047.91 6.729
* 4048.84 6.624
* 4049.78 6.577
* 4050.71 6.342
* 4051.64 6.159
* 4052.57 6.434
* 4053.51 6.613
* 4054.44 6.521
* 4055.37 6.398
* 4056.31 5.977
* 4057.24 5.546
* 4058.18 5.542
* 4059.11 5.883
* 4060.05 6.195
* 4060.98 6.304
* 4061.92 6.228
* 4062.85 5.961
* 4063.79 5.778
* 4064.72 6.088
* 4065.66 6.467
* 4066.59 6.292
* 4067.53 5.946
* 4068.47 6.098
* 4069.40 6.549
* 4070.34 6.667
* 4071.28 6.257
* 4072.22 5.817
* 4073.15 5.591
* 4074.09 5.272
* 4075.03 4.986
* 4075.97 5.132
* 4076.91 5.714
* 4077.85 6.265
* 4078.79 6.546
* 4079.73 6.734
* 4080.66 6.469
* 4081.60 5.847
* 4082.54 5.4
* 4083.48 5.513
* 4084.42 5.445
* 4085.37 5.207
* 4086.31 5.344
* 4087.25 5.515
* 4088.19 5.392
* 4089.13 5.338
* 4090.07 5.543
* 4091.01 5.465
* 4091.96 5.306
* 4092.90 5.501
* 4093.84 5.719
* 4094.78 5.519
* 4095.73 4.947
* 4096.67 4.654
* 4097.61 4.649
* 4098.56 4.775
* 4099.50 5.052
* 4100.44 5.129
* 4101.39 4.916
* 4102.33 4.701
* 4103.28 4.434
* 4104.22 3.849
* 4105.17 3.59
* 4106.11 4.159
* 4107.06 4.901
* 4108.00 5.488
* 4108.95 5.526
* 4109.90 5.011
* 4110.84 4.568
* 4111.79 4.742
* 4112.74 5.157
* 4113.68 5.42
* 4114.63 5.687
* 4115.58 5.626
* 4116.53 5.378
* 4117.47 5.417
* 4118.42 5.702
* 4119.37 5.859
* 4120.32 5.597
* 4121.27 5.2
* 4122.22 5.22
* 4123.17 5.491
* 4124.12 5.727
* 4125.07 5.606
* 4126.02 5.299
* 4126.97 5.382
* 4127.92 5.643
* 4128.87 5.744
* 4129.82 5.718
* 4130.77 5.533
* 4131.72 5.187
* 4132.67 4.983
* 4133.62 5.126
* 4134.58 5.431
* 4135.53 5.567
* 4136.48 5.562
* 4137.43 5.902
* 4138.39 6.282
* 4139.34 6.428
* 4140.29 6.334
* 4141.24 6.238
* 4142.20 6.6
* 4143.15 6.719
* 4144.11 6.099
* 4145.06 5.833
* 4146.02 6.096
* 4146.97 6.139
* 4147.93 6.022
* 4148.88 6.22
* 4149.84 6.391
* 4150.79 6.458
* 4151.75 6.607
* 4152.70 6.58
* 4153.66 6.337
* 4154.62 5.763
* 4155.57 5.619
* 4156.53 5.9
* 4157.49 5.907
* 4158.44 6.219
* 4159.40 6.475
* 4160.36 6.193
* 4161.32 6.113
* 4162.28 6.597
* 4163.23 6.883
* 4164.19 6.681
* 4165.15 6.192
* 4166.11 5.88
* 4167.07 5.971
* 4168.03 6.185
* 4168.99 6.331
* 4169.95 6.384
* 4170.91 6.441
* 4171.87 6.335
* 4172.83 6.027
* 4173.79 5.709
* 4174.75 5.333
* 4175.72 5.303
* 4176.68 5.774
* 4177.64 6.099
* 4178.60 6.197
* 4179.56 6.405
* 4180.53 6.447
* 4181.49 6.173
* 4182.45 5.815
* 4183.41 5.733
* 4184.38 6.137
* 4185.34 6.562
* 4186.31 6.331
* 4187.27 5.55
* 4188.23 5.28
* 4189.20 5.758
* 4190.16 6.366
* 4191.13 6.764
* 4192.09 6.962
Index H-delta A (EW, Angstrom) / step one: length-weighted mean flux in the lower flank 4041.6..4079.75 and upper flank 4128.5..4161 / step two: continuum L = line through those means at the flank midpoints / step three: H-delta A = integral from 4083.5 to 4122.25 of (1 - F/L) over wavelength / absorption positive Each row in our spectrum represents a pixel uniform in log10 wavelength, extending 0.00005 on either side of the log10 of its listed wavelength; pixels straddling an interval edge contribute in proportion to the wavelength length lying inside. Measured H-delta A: 6.1 Angstrom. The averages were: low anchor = 6.18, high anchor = 6.01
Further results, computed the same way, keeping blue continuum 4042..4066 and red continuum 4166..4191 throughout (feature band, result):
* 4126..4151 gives 0.9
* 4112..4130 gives 1.9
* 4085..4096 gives 1.4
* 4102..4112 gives 2.5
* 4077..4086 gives 0.5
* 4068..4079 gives 0.6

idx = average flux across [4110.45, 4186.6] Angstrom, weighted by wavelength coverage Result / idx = 5.91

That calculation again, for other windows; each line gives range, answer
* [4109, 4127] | 5.38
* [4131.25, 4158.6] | 6.02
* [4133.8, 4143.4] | 6.06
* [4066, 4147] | 5.51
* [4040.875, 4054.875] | 6.54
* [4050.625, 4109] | 5.61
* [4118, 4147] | 5.74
